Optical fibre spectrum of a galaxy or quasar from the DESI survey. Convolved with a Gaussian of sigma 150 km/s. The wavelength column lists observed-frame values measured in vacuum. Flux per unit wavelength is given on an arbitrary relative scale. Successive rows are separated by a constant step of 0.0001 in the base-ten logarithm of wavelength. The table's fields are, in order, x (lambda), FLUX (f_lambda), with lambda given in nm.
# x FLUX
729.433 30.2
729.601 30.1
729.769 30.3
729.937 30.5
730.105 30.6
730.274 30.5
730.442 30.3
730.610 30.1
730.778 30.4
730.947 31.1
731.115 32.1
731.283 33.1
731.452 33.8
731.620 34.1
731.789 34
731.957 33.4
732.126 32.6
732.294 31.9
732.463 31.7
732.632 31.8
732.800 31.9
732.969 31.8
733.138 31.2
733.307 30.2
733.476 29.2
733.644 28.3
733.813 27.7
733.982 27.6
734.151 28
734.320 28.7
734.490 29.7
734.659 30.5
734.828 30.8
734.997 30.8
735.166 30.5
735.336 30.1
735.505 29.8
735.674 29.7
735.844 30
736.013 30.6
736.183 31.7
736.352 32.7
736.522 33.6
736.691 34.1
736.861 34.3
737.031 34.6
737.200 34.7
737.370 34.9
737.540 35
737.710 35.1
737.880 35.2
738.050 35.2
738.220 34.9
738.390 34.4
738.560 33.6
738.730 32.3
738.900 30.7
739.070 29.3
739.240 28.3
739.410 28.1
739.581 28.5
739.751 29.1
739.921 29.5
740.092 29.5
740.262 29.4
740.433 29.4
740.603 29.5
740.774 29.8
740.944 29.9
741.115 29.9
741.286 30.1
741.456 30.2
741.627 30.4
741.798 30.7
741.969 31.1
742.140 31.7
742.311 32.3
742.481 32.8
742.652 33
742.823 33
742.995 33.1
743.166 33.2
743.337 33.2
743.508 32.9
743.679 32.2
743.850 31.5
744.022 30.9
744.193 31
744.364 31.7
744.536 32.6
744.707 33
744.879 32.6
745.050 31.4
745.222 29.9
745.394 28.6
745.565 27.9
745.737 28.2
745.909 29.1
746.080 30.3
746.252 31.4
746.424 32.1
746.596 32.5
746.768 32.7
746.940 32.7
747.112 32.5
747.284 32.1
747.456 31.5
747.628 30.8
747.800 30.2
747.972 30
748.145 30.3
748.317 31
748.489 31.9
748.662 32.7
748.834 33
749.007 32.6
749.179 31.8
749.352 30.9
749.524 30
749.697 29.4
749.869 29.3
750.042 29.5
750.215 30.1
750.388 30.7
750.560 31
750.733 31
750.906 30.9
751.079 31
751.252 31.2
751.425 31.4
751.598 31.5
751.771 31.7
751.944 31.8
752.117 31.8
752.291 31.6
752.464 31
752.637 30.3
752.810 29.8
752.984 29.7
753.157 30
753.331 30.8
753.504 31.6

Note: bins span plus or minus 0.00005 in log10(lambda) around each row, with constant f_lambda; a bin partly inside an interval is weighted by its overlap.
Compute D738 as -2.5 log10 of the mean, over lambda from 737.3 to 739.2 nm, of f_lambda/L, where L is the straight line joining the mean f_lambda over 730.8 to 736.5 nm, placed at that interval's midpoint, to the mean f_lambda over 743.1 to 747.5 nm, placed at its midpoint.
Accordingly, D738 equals -0.081 mag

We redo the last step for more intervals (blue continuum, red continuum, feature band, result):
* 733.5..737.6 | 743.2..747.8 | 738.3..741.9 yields 0.039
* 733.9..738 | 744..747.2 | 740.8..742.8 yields 0.009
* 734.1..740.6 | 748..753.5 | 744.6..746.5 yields 0.026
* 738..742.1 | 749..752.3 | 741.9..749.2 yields -0.030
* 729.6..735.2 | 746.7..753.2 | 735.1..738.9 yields -0.070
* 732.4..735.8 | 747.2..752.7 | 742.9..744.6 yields -0.054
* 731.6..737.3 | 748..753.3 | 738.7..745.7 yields 0.010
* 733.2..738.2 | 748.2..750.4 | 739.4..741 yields 0.073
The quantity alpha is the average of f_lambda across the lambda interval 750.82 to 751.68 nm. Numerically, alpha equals 31.2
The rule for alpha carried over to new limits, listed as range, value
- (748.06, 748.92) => 31.8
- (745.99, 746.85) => 31.8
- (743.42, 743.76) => 32.6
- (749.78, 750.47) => 29.9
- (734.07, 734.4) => 28.4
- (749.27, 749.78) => 30.1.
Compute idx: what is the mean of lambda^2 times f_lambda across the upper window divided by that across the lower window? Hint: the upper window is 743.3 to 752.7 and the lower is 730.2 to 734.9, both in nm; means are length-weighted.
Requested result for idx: 1.05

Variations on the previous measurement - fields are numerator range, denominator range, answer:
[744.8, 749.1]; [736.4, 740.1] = 0.98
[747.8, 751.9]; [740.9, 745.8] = 1.01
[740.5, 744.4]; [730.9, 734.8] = 1.04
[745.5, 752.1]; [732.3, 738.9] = 1.01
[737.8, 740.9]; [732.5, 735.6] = 1.05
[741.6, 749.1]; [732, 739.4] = 1.02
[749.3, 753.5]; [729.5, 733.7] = 1.03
